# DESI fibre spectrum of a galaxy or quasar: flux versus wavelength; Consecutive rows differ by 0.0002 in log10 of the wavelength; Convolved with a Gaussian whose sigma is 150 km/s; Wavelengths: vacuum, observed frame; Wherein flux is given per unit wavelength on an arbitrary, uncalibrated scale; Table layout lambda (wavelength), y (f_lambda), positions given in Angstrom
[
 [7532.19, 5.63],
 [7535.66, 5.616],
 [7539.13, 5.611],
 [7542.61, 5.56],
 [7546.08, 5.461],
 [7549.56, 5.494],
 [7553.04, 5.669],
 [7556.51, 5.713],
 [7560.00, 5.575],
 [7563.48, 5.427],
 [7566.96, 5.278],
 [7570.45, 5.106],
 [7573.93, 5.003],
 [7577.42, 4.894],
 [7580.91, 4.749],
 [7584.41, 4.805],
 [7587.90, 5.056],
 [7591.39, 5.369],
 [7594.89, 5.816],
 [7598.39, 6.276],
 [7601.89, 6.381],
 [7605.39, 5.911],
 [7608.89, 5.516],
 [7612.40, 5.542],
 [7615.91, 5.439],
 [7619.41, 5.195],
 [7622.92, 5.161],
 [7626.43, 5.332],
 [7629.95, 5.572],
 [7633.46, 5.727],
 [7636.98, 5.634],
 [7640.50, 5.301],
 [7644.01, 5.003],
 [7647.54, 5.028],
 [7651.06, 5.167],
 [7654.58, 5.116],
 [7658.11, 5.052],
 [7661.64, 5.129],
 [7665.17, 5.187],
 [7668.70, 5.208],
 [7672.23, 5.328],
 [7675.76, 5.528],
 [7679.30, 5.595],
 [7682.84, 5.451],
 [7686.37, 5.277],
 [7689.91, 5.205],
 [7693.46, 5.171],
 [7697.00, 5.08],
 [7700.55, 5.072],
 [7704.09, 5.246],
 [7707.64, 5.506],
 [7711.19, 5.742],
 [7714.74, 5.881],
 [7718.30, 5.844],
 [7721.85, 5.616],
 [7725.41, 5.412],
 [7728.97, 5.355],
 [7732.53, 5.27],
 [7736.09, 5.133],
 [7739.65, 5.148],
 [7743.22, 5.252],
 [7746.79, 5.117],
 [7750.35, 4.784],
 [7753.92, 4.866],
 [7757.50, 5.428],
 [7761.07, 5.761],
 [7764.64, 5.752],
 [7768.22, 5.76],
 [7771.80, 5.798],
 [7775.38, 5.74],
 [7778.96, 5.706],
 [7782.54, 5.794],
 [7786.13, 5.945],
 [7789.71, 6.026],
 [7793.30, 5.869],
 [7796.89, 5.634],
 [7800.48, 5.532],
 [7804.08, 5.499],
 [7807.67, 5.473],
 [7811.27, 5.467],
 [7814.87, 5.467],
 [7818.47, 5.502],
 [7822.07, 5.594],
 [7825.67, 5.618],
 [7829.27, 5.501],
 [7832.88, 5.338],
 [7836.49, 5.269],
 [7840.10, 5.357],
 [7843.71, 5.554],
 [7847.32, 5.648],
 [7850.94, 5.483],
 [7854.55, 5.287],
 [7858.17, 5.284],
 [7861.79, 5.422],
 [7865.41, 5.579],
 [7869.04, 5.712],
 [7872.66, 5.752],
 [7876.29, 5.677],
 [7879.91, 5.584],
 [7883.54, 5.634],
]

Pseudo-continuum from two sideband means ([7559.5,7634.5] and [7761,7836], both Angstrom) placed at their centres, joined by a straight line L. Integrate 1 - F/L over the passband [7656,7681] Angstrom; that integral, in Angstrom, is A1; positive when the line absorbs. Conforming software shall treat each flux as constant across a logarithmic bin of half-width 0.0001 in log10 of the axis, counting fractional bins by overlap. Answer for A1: 0.9 Angstrom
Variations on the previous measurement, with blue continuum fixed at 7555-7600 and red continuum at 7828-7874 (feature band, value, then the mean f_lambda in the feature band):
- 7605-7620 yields -0.51 Angstrom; 5.51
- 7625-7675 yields 0.71 Angstrom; 5.27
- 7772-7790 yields -1.30 Angstrom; 5.82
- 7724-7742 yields 0.47 Angstrom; 5.26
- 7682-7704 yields 0.72 Angstrom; 5.2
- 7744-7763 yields 0.75 Angstrom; 5.2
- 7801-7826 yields -0.29 Angstrom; 5.51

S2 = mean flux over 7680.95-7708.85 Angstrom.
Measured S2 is 5.25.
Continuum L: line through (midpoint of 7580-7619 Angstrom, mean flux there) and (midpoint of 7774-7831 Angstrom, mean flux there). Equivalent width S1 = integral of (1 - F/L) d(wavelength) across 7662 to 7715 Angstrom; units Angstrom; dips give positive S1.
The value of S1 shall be 2.3 Angstrom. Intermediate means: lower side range 5.54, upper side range 5.65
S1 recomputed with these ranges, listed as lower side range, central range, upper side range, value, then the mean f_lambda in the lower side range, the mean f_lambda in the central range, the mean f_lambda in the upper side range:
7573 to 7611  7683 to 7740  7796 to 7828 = 1.14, 5.44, 5.38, 5.53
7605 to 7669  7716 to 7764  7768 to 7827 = 1.90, 5.32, 5.32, 5.67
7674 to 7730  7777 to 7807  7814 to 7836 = -1.44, 5.44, 5.74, 5.49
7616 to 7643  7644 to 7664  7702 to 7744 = 1.21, 5.41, 5.09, 5.45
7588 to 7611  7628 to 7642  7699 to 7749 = 0.33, 5.81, 5.56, 5.4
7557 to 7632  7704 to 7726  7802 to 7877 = -0.78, 5.41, 5.64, 5.5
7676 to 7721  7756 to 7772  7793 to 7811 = -0.52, 5.43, 5.7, 5.57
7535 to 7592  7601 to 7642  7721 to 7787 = -1.48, 5.31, 5.54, 5.45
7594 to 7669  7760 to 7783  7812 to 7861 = -1.30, 5.44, 5.76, 5.45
